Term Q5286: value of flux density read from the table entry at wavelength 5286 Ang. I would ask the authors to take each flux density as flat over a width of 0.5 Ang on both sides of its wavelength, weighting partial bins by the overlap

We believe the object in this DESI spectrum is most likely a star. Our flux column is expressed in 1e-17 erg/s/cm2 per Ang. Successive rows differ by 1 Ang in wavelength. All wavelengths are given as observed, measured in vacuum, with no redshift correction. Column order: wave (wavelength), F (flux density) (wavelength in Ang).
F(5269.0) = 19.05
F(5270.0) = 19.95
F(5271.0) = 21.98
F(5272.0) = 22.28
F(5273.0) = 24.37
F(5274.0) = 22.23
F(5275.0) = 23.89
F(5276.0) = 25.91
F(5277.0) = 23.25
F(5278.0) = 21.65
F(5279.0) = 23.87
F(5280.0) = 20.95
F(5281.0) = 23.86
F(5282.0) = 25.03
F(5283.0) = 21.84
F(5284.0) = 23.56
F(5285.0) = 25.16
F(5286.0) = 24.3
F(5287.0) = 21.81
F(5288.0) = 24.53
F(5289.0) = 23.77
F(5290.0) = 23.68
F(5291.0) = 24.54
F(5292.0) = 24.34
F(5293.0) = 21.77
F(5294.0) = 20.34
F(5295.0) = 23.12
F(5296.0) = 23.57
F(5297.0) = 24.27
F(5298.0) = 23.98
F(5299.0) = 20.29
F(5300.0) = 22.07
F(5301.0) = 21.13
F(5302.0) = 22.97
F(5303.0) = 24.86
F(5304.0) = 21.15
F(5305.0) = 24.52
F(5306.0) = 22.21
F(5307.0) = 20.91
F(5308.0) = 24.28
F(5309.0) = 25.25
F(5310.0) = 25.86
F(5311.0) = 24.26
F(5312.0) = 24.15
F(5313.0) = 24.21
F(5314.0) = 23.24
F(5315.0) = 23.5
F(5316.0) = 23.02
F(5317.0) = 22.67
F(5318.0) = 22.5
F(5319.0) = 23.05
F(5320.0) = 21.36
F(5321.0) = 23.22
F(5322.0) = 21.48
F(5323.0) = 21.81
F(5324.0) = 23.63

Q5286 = 24.3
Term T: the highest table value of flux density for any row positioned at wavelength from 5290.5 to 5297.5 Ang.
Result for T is 24.54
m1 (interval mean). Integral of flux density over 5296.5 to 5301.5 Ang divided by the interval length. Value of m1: 22.3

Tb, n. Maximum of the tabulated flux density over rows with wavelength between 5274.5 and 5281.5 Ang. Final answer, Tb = 25.91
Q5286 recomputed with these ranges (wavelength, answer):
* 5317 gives 22.67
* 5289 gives 23.77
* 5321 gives 23.22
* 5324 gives 23.63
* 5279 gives 23.87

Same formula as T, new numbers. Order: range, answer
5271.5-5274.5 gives 24.37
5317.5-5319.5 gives 23.05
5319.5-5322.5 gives 23.22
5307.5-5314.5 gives 25.86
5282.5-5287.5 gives 25.16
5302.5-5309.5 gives 25.25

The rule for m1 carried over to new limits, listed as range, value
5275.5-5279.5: 23.7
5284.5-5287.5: 23.8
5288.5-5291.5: 24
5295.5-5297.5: 23.9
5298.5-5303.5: 22.3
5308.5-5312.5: 24.9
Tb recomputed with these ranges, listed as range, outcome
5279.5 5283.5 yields 25.03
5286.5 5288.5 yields 24.53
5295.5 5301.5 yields 24.27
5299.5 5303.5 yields 24.86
